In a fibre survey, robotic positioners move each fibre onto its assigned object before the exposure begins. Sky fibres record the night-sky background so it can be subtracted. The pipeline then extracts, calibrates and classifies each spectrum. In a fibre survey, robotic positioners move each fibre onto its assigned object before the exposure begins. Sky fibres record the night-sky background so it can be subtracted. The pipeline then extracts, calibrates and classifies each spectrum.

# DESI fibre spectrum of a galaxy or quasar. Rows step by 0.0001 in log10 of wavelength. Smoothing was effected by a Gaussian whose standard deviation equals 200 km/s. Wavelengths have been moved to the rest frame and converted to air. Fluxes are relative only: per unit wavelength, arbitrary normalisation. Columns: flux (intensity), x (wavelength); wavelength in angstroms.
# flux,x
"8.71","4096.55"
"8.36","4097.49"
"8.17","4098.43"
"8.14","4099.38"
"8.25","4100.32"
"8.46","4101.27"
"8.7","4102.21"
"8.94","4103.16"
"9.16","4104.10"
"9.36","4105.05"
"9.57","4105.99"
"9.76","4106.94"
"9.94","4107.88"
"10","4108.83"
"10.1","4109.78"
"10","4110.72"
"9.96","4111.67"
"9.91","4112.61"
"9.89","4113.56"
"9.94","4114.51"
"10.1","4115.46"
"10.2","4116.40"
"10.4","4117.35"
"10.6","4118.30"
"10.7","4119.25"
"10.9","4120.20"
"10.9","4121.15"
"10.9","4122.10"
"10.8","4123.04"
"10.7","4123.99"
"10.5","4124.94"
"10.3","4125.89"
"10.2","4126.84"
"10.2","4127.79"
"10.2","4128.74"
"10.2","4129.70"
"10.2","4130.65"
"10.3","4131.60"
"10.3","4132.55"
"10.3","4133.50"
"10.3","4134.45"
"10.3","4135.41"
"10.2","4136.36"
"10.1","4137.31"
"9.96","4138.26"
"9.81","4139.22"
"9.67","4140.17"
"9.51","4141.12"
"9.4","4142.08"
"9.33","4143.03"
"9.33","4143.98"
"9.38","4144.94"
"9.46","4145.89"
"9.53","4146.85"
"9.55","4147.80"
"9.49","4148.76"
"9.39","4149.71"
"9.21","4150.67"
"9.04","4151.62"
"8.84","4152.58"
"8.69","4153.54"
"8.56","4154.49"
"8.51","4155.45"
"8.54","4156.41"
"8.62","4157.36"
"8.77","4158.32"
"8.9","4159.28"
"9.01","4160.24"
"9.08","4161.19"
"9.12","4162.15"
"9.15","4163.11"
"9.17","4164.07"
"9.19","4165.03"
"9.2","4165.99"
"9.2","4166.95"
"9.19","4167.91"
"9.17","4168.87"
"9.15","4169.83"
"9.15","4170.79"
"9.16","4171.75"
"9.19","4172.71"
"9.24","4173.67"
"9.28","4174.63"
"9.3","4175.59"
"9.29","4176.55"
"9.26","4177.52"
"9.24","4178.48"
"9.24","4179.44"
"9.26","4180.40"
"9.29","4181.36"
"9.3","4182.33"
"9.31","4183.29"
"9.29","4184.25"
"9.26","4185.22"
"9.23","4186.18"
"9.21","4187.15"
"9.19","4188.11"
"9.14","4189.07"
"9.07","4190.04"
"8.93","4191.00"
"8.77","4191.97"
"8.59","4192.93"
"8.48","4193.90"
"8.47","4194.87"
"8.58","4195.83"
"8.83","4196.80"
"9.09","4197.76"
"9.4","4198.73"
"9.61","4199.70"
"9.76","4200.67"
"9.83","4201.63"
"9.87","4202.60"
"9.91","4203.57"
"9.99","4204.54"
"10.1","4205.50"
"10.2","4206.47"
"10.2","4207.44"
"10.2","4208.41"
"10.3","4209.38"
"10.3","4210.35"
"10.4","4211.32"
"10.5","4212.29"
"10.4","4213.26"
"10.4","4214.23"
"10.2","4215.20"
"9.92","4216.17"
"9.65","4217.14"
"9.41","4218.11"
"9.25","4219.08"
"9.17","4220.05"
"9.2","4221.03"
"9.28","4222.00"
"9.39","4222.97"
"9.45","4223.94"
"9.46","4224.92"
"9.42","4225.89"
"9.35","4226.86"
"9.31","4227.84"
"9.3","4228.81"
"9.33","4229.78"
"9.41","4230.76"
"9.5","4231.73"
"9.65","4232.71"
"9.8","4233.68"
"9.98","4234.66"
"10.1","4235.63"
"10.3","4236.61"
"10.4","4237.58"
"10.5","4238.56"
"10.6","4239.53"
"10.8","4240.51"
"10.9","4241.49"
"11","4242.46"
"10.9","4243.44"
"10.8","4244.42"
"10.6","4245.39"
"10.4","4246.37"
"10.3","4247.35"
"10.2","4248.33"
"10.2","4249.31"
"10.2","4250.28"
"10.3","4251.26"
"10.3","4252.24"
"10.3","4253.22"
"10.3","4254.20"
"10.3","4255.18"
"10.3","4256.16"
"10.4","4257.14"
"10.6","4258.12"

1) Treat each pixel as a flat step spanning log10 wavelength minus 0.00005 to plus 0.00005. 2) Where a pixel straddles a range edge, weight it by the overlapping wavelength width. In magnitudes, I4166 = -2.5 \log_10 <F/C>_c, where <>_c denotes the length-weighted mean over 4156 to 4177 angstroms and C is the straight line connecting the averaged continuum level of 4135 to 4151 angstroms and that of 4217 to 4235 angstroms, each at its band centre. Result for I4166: 0.05 mag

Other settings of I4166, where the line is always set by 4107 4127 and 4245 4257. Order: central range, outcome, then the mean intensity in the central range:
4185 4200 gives 0.151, 8.98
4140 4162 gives 0.135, 9.12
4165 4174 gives 0.126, 9.18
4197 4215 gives 0.032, 10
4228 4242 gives 0.030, 10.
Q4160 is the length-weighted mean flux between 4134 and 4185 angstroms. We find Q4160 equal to 9.28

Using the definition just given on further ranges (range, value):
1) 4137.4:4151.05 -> 9.52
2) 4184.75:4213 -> 9.51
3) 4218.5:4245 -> 9.88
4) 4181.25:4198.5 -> 9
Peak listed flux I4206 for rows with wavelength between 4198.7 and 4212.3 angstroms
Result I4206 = 10.5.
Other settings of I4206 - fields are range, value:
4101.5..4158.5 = 10.9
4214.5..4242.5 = 11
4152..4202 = 9.83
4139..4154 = 9.81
